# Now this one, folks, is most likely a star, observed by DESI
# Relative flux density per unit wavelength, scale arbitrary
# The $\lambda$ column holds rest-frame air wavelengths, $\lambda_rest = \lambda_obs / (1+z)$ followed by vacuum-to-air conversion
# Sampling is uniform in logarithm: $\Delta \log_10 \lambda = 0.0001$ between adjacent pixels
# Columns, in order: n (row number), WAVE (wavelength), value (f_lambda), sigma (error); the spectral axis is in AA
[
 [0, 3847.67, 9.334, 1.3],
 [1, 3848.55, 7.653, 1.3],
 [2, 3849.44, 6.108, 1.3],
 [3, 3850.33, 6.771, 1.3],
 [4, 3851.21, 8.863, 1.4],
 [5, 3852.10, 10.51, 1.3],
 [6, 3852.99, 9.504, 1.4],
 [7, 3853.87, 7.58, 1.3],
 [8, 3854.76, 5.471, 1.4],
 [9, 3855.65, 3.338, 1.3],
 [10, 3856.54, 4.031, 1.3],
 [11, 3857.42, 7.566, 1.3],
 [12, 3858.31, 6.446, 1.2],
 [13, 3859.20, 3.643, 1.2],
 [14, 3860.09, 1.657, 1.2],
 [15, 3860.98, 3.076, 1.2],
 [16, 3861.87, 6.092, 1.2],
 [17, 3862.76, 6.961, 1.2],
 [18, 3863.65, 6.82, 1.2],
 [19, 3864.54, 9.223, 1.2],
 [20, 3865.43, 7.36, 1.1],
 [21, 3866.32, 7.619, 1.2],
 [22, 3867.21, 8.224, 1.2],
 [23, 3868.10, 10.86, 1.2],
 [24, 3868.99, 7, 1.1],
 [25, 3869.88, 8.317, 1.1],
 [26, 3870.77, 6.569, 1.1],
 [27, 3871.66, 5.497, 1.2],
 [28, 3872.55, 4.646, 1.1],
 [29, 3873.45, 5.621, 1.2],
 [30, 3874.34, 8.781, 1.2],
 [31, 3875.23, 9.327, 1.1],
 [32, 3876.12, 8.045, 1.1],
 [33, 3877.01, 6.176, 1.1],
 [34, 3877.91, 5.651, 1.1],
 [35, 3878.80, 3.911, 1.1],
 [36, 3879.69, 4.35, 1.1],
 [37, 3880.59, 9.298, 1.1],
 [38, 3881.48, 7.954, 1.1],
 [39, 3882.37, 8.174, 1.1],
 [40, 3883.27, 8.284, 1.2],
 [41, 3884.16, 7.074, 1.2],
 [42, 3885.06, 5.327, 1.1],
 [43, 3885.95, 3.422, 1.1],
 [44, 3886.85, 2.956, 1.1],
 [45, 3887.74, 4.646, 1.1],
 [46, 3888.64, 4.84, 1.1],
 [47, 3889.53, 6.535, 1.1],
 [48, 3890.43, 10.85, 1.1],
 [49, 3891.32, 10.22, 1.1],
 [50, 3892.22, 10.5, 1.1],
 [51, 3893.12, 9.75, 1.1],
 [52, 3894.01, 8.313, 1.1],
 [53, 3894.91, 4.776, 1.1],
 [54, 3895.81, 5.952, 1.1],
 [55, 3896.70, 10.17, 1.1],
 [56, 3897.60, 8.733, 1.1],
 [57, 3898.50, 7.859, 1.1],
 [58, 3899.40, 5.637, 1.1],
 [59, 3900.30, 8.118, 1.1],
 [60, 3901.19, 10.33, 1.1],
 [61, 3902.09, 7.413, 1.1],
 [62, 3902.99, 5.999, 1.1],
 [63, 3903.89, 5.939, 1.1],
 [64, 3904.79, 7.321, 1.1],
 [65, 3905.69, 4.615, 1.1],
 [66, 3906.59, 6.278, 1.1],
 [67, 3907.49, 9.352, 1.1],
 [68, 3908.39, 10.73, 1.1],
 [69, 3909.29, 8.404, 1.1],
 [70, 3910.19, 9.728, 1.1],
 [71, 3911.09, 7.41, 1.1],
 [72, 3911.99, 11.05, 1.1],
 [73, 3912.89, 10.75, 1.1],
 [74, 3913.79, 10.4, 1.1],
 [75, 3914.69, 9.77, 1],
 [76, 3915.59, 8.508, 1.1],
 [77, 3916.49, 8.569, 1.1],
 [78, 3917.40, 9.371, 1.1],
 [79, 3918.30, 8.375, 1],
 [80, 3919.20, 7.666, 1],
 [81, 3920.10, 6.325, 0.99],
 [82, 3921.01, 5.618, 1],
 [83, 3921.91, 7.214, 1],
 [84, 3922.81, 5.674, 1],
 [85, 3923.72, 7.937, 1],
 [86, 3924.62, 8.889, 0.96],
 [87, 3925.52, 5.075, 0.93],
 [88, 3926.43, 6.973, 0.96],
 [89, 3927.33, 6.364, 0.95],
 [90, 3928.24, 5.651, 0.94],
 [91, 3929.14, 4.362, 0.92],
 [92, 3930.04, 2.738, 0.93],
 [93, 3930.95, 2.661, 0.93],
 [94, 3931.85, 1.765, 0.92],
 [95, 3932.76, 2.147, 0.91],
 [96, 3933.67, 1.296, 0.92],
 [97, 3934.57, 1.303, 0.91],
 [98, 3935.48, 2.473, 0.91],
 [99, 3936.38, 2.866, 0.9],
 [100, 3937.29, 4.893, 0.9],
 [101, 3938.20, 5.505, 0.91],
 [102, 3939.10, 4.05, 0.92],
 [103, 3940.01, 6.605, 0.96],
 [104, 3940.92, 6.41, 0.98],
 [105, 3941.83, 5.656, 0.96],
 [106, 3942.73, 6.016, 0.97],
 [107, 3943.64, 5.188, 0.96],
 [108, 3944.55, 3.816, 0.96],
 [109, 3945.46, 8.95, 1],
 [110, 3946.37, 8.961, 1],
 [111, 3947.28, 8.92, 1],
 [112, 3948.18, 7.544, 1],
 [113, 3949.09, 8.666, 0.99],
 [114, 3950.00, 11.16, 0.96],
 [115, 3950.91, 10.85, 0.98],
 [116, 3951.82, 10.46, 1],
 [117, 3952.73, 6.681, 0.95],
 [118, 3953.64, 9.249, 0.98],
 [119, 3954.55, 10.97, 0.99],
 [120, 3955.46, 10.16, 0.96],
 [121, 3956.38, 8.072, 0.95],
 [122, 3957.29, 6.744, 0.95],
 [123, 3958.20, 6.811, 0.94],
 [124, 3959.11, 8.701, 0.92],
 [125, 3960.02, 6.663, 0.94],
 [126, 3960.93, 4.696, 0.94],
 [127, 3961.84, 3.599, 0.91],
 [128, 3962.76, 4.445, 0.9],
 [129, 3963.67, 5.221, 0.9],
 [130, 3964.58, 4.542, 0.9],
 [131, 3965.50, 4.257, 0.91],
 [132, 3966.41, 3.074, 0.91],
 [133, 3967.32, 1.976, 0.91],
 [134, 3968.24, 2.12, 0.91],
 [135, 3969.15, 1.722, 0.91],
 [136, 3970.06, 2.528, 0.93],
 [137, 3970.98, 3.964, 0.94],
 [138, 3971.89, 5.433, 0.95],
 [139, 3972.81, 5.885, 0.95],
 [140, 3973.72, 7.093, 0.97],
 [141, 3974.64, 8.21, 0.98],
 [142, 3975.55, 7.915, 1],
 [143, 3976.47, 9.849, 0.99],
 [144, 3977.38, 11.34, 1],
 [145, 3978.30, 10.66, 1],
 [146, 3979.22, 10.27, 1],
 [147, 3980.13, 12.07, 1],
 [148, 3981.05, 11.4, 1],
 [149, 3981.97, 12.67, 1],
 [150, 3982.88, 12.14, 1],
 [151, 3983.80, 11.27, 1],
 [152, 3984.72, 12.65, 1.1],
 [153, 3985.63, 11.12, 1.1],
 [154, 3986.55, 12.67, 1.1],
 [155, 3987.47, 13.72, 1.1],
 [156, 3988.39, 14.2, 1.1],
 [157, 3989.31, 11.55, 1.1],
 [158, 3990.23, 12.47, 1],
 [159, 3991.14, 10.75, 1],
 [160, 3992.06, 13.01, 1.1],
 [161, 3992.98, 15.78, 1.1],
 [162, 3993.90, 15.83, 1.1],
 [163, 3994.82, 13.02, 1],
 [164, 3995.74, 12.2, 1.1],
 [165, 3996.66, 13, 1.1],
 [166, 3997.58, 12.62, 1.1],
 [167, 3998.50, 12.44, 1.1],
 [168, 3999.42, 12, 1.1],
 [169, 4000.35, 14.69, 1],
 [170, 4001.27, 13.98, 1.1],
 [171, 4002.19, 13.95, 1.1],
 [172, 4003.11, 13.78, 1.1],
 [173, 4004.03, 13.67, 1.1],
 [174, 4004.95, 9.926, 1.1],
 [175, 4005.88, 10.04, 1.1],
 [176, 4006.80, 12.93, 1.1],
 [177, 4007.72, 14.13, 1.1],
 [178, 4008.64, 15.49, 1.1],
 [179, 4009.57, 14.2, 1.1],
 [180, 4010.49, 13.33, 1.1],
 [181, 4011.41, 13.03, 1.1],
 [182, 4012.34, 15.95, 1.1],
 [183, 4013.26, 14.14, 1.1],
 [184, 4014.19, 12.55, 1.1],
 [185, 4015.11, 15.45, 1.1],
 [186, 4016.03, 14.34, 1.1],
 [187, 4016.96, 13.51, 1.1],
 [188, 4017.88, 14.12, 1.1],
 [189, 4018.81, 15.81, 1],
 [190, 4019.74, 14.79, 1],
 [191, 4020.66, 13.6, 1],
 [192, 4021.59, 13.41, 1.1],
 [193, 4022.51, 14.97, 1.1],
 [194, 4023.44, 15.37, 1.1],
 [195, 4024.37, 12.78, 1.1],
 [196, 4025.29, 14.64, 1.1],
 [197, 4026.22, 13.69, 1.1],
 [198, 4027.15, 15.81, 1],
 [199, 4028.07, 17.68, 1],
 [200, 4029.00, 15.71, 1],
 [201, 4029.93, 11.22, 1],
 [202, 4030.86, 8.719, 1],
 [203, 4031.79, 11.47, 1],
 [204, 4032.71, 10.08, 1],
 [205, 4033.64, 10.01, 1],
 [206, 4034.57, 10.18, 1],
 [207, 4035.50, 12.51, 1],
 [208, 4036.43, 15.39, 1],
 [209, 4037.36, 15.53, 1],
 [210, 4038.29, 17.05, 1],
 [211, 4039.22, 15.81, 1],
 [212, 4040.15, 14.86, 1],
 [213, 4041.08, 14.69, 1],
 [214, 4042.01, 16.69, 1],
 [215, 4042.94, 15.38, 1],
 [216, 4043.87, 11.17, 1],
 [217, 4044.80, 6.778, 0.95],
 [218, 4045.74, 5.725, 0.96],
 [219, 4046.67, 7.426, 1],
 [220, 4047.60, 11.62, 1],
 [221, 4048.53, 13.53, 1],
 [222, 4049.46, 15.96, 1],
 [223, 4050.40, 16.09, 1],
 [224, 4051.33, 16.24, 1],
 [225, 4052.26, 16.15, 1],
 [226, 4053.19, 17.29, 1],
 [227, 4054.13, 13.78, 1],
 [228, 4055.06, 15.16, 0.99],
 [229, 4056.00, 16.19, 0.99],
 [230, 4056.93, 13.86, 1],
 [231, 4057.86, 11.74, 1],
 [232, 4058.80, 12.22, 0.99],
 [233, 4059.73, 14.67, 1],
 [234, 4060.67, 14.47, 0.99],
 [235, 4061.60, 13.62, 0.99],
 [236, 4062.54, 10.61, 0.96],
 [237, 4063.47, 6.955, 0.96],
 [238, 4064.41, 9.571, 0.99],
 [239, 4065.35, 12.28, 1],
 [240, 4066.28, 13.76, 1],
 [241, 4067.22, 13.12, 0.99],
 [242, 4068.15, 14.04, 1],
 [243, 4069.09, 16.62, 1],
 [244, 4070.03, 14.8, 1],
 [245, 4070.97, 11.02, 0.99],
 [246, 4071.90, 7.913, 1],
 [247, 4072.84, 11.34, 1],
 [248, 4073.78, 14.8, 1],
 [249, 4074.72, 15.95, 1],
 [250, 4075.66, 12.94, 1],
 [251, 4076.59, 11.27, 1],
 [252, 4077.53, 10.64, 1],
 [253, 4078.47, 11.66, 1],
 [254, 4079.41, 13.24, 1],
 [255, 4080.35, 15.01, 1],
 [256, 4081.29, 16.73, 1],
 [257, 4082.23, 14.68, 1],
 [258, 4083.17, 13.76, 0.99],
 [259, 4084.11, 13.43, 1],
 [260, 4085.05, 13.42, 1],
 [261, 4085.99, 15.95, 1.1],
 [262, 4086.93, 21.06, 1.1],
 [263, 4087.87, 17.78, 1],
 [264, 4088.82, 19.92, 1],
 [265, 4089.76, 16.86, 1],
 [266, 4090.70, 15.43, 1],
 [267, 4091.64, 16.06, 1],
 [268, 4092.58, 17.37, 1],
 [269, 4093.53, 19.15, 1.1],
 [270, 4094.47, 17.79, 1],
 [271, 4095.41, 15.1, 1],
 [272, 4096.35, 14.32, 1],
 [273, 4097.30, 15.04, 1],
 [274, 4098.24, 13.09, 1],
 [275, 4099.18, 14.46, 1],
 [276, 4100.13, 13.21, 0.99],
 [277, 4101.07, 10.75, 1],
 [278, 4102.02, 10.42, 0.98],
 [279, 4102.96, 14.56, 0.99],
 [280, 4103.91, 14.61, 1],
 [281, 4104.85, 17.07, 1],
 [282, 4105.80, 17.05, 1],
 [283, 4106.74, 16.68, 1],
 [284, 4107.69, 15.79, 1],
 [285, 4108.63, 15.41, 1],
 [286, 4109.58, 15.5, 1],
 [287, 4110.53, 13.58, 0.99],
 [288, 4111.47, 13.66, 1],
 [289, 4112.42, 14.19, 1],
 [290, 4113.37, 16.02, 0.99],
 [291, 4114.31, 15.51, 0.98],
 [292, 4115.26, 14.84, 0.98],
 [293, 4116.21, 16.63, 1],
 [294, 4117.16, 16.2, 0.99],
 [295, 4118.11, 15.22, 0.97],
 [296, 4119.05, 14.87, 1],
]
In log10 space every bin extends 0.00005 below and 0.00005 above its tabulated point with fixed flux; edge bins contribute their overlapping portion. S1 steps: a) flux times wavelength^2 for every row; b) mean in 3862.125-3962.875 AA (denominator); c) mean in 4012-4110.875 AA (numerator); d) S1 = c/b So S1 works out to 2.15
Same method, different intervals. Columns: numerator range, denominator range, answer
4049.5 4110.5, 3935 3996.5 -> 1.85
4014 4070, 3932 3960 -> 2.12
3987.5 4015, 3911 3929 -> 1.77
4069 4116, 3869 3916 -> 2.17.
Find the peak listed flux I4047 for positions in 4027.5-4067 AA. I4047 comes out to 17.68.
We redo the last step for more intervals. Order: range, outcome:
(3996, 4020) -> 15.95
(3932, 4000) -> 15.83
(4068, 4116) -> 21.06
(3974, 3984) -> 12.67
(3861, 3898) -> 10.86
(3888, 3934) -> 11.05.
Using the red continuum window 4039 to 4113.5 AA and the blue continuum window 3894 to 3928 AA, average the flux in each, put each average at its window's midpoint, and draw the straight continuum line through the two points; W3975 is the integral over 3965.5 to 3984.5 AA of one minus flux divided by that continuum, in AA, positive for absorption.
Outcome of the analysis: 5.1 AA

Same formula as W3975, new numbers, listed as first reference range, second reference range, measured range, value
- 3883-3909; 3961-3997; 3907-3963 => 8.24 AA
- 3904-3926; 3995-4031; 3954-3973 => 9.59 AA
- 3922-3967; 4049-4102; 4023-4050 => -2.89 AA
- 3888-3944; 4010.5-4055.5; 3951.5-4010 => 5.31 AA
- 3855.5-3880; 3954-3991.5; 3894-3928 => -3.36 AA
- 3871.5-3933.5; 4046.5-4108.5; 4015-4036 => -2.32 AA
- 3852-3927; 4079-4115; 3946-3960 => 1.25 AA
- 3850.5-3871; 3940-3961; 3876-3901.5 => 0.10 AA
